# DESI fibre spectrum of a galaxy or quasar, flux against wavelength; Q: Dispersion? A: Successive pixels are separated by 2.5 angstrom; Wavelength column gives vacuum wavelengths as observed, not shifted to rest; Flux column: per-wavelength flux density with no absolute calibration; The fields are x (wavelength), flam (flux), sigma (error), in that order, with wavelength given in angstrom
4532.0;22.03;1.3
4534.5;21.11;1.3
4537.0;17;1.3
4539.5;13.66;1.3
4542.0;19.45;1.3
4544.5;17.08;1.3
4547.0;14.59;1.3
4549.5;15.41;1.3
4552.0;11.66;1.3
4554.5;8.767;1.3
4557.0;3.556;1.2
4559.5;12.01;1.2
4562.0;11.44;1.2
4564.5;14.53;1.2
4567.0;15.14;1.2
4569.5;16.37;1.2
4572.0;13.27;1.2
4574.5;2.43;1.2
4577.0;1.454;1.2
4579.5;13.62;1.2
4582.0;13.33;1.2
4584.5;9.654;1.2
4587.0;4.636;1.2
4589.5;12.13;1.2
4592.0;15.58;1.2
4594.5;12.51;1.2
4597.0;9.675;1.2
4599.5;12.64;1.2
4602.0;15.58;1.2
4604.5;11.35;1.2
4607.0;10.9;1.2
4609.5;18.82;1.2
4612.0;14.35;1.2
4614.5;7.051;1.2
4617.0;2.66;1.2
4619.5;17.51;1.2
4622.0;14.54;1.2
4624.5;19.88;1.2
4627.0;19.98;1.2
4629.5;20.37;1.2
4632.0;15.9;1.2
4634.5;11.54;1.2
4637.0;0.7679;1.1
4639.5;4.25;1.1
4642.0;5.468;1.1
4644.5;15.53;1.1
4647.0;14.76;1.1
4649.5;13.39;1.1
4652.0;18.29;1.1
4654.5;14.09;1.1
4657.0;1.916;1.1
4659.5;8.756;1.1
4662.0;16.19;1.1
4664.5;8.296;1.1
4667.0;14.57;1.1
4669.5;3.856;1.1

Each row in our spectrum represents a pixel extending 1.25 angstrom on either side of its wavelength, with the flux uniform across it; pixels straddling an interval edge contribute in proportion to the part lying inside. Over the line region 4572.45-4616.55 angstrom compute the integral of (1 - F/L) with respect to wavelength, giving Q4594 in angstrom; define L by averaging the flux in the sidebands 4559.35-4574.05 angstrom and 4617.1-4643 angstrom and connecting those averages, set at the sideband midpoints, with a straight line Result 7.38 angstrom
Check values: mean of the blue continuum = 13.3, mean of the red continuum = 12.6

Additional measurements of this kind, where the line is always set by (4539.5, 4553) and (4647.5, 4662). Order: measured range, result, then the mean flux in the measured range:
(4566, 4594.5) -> 7.2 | 10.7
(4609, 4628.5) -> -1.8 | 14.3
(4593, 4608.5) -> 1.6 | 12.3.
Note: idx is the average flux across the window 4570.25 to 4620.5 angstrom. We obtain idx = 11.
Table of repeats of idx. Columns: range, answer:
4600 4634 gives 14.4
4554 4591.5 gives 10.3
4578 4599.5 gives 11.3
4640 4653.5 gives 13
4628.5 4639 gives 11.4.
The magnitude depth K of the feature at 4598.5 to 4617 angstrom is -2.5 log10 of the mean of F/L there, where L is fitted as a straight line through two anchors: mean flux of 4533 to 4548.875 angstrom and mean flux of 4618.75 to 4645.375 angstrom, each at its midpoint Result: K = 0.16 mag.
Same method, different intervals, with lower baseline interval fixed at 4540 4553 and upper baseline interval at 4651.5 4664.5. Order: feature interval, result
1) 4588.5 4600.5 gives 0.10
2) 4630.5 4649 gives 0.18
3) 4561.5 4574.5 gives 0.12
